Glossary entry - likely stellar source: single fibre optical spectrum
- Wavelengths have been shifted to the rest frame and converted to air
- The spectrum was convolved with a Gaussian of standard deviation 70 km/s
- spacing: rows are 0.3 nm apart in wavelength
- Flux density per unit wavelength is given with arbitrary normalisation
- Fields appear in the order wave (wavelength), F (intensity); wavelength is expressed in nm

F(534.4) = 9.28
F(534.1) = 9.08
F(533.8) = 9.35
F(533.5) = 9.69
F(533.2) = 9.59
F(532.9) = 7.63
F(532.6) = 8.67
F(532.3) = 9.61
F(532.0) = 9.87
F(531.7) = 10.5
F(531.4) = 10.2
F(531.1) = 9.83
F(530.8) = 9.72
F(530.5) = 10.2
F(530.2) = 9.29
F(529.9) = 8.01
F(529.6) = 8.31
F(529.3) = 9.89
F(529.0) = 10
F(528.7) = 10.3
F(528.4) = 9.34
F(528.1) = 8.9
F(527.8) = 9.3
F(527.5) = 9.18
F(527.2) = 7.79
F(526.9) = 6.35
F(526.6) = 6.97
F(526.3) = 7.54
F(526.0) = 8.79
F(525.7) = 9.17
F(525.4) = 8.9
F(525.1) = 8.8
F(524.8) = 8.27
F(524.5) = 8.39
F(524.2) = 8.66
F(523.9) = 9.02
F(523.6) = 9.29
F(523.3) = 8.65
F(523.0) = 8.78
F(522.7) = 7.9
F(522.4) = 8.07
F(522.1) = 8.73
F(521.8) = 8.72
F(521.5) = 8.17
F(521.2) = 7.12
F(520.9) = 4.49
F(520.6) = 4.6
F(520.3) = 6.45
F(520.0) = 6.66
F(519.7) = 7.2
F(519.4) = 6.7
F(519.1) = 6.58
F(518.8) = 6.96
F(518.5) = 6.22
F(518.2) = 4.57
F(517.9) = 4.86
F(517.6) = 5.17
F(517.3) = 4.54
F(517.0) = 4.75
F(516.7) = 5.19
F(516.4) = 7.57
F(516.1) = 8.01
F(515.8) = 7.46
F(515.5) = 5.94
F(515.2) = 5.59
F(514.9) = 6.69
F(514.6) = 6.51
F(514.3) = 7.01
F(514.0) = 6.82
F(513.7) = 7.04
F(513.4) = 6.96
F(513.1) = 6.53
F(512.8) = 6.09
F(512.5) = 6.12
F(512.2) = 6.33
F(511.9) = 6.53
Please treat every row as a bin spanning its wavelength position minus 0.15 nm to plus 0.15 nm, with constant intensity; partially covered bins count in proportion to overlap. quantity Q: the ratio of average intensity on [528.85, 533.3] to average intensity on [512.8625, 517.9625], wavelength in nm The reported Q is 1.50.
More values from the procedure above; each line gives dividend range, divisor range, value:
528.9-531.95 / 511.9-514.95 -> 1.45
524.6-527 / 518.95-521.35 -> 1.31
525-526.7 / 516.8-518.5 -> 1.71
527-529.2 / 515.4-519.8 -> 1.51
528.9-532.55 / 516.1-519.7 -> 1.63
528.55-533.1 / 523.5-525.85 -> 1.08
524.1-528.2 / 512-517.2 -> 1.29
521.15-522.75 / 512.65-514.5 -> 1.22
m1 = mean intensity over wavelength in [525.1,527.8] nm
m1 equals 8.19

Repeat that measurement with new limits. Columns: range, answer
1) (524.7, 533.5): 9.01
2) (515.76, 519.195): 5.93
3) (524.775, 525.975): 8.84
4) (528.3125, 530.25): 9.31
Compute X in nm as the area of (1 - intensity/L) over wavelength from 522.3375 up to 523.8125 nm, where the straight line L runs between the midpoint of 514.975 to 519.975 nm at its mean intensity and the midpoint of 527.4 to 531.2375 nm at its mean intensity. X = -0.18 nm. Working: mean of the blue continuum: 6.11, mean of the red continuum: 9.41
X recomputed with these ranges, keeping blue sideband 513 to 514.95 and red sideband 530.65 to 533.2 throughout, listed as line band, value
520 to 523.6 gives 0.24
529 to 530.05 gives 0.03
